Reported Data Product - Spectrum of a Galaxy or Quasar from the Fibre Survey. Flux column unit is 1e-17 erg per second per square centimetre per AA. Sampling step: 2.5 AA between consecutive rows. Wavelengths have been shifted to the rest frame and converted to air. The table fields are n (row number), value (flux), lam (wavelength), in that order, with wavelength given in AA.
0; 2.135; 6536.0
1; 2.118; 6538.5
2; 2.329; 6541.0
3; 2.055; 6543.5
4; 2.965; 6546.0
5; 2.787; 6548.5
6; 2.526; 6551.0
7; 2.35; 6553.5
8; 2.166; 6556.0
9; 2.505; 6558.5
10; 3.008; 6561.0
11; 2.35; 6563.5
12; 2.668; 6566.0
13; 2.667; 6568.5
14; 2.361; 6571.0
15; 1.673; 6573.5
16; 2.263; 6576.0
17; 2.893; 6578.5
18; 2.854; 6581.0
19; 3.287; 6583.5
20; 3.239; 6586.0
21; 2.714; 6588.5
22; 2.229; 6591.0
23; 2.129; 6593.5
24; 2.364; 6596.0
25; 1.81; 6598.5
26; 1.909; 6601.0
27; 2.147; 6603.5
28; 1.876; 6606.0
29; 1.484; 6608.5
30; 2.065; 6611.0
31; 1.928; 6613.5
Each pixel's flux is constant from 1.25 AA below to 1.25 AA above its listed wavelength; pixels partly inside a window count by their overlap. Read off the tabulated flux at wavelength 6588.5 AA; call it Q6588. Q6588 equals 2.714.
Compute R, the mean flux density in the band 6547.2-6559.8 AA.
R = 2.47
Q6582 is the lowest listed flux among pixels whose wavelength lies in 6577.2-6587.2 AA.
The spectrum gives 2.854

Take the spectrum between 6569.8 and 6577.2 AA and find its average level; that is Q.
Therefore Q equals 2.1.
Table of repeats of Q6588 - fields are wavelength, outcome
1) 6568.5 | 2.667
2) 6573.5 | 1.673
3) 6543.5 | 2.055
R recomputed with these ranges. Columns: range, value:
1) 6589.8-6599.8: 2.13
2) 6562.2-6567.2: 2.51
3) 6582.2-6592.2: 2.87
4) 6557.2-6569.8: 2.64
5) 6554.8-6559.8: 2.34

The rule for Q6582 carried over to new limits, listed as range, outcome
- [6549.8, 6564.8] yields 2.166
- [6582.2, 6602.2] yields 1.81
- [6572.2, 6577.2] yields 1.673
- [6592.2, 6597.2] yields 2.129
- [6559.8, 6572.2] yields 2.35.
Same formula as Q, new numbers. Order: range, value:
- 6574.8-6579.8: 2.58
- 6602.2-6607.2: 2.01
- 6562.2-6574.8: 2.35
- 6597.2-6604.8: 1.96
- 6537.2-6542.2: 2.22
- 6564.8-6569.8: 2.66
